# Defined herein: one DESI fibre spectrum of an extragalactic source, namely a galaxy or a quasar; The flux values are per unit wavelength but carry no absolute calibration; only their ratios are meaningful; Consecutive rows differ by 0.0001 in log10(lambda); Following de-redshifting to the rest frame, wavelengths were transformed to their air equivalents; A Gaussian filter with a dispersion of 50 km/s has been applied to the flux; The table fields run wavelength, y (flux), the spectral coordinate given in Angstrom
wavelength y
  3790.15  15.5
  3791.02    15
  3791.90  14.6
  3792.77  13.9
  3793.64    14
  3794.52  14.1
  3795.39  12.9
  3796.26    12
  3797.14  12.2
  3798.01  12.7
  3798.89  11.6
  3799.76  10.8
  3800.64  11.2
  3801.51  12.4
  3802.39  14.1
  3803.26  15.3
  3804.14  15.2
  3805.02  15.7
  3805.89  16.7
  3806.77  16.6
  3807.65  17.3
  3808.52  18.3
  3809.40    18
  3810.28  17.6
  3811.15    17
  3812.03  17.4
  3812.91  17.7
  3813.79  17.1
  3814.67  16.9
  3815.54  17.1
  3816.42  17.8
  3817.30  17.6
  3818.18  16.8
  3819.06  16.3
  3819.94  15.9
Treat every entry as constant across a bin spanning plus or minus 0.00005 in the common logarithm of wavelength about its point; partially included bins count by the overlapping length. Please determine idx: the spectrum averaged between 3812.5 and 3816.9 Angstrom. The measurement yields 17.3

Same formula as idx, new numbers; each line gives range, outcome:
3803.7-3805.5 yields 15.5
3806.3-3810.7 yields 17.5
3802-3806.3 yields 15.4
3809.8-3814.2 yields 17.4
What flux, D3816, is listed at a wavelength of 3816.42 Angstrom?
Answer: 17.8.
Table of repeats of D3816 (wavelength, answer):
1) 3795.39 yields 12.9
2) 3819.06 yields 16.3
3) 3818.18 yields 16.8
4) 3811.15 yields 17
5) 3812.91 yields 17.7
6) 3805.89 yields 16.7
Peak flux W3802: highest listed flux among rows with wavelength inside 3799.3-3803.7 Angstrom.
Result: 15.3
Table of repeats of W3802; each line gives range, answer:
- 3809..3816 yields 18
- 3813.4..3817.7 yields 17.8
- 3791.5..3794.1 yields 14.6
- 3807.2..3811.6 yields 18.3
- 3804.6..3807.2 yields 16.7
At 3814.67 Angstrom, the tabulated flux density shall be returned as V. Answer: 16.9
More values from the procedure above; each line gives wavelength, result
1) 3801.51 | 12.4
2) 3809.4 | 18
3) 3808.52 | 18.3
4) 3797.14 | 12.2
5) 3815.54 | 17.1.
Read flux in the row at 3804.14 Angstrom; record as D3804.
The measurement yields 15.2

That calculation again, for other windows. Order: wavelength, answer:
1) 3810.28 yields 17.6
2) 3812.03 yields 17.4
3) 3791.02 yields 15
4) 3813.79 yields 17.1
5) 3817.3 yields 17.6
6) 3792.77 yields 13.9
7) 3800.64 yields 11.2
